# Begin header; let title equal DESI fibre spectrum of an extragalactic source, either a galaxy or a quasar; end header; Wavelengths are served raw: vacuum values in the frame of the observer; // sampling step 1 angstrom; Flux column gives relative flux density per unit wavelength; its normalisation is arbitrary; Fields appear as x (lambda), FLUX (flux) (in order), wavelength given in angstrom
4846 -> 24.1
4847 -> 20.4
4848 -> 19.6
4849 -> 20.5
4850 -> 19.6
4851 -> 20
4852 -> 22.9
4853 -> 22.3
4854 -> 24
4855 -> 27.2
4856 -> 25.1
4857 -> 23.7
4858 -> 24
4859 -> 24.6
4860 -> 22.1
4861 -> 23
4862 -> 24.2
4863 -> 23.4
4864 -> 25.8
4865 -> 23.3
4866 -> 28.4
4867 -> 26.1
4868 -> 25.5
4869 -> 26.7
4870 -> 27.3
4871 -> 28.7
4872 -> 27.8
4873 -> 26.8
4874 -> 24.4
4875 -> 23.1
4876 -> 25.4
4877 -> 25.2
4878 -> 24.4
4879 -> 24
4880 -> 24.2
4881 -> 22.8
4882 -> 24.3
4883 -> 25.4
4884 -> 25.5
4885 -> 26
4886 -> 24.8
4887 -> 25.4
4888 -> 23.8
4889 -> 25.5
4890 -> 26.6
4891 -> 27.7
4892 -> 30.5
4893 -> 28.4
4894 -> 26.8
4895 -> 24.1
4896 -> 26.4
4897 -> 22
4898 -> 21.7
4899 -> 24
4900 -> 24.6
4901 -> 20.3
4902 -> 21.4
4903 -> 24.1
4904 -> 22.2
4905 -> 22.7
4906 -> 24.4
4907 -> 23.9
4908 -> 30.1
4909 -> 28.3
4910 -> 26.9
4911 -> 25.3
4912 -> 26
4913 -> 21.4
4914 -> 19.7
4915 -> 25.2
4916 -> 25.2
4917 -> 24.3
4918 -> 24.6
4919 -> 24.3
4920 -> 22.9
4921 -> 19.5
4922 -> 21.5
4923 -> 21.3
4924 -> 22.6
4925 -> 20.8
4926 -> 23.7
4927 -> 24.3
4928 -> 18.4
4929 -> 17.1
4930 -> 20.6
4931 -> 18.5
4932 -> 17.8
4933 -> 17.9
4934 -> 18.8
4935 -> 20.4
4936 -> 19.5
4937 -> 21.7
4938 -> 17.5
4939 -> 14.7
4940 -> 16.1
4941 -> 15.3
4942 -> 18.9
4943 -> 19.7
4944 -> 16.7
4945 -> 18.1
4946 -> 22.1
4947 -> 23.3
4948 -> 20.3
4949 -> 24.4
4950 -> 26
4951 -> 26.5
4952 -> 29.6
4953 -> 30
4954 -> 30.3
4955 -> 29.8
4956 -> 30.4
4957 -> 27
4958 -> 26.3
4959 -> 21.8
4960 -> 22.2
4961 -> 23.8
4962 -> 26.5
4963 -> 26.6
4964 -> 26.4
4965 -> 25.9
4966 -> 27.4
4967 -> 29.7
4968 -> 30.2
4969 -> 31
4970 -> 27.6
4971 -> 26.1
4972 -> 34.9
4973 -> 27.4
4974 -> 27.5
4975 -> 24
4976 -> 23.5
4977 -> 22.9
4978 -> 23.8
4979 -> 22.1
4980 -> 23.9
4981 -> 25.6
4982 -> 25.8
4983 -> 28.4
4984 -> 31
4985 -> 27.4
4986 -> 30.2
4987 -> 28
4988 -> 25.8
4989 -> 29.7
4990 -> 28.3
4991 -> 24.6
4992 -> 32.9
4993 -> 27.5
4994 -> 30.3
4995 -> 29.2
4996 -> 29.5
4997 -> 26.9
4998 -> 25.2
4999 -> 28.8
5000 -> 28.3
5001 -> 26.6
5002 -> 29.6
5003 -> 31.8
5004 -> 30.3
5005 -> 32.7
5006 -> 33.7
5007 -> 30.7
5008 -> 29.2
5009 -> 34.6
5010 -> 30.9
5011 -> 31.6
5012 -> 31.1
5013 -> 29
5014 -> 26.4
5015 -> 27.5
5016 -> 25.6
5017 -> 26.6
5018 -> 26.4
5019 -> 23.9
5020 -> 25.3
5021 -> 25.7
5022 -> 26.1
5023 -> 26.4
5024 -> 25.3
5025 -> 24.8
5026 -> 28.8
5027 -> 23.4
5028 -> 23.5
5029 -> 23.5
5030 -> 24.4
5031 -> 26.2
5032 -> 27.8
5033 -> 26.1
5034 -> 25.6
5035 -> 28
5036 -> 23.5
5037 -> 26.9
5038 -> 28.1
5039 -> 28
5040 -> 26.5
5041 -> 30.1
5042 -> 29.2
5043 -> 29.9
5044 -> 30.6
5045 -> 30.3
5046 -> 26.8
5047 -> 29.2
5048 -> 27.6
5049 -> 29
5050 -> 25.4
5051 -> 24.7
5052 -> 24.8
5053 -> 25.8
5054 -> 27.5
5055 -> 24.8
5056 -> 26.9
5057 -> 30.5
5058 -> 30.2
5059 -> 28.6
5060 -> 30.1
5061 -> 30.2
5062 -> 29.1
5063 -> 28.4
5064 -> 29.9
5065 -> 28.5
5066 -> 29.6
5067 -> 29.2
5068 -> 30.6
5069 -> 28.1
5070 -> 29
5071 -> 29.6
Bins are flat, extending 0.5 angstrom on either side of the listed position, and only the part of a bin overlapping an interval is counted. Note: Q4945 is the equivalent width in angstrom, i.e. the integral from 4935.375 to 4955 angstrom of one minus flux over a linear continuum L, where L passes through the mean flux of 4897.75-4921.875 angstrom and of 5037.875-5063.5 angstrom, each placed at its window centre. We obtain 2.5 angstrom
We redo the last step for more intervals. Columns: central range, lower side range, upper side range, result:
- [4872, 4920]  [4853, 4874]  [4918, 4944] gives -4.6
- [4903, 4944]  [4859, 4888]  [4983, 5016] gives 7.9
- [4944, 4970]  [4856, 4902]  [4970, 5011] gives 1.2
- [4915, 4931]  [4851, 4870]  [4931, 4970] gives 1.1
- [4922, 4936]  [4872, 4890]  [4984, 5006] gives 3.4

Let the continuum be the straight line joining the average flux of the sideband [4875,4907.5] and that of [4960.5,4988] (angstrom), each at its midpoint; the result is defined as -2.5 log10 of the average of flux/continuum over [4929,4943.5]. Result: 0.37 mag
